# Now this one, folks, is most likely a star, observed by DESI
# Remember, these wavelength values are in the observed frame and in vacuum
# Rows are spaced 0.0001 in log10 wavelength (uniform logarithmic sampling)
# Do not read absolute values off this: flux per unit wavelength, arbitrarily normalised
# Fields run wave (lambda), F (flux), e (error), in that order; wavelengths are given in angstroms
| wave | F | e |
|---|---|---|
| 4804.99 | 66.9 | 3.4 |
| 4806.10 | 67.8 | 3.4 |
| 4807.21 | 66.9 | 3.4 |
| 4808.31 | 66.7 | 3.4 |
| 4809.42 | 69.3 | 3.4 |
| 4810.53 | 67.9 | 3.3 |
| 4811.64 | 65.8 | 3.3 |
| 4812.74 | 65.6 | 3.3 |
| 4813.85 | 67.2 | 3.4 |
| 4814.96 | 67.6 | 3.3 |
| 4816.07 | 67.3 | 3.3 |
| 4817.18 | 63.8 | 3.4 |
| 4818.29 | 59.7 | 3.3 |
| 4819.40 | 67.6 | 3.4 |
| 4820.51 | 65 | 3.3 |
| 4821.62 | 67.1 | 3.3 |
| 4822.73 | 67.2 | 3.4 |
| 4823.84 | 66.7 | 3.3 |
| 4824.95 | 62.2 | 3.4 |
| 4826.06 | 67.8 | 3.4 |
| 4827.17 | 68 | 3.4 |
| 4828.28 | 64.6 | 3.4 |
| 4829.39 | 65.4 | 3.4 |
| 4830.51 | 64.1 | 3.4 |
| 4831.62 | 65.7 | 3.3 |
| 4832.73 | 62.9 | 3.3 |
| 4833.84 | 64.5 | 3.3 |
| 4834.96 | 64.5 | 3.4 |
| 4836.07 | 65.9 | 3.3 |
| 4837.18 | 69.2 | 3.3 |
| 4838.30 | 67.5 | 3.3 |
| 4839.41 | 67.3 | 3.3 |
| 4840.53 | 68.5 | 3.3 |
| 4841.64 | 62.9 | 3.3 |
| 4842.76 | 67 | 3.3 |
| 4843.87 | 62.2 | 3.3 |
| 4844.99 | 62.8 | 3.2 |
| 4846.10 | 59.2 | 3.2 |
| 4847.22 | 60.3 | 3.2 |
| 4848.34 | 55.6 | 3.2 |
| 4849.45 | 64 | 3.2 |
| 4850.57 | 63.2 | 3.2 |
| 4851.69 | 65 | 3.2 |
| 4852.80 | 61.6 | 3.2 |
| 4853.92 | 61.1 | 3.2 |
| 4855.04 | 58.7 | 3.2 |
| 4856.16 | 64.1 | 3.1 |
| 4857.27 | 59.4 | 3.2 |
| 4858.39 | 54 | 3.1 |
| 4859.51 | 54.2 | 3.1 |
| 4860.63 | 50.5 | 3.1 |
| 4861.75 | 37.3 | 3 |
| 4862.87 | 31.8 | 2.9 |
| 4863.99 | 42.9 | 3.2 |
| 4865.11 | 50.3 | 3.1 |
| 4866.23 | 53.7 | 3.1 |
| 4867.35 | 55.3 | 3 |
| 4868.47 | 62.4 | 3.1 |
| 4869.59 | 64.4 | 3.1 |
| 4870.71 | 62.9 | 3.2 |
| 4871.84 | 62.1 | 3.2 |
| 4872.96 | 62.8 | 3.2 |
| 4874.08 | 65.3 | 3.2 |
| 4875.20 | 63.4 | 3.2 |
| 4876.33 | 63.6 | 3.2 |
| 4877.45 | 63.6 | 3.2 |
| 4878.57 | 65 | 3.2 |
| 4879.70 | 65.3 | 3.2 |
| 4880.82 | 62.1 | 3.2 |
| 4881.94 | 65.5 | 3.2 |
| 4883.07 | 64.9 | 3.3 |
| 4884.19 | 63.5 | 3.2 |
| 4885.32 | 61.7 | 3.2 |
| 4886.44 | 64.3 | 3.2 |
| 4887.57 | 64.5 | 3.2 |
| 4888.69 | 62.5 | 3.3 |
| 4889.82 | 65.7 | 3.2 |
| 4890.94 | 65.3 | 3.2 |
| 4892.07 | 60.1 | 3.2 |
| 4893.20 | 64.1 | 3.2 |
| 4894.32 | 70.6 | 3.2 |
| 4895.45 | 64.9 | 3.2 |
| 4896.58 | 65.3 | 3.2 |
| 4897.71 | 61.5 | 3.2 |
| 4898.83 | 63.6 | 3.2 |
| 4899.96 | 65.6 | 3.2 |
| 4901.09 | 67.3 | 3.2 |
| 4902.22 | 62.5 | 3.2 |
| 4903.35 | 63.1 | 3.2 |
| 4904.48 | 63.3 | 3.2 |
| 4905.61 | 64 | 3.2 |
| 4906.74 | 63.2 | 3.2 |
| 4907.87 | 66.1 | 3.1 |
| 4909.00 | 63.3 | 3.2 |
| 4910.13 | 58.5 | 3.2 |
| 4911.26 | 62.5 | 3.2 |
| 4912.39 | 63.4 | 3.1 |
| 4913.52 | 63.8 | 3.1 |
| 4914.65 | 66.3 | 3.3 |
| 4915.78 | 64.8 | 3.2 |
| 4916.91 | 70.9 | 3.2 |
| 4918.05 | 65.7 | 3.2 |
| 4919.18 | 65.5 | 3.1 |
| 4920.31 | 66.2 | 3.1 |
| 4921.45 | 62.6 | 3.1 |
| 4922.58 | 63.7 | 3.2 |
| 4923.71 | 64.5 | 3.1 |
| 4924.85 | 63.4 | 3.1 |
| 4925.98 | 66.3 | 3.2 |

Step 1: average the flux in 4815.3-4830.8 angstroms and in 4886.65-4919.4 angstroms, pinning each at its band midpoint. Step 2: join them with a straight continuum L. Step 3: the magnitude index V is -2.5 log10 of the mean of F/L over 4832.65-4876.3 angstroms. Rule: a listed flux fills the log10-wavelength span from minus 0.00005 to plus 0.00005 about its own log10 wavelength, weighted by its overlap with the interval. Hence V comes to 0.09 mag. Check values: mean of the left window 65.5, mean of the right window 64.4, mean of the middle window 59.8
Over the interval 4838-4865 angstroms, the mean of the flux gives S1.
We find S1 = 58.1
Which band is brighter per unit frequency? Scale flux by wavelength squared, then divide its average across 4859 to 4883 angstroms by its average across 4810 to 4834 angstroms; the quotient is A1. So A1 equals 0.9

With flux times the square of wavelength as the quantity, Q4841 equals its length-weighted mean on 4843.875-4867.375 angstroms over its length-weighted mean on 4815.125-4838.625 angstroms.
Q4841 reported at 0.86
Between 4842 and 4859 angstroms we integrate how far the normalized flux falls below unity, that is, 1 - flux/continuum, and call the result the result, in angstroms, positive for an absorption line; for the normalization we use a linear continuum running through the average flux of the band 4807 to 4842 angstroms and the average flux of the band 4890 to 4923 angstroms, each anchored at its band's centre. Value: 1.1 angstroms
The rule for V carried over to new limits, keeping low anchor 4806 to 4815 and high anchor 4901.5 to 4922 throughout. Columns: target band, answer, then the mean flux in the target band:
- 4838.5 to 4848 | 0.042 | 63.7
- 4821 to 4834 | 0.018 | 65.6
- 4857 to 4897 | 0.093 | 59.9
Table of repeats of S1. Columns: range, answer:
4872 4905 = 64.1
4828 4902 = 61.7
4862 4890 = 60.1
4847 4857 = 61.5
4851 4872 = 55.3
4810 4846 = 65.6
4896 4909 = 64.1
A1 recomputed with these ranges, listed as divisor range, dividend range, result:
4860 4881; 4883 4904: 1.14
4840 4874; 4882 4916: 1.12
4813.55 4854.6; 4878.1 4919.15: 1.02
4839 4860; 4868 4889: 1.05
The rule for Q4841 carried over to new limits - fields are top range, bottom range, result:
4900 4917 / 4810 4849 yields 1.02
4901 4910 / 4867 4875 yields 1.03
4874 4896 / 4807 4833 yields 1.00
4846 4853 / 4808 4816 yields 0.93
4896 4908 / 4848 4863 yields 1.16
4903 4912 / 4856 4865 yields 1.32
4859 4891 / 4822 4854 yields 0.93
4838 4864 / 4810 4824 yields 0.90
